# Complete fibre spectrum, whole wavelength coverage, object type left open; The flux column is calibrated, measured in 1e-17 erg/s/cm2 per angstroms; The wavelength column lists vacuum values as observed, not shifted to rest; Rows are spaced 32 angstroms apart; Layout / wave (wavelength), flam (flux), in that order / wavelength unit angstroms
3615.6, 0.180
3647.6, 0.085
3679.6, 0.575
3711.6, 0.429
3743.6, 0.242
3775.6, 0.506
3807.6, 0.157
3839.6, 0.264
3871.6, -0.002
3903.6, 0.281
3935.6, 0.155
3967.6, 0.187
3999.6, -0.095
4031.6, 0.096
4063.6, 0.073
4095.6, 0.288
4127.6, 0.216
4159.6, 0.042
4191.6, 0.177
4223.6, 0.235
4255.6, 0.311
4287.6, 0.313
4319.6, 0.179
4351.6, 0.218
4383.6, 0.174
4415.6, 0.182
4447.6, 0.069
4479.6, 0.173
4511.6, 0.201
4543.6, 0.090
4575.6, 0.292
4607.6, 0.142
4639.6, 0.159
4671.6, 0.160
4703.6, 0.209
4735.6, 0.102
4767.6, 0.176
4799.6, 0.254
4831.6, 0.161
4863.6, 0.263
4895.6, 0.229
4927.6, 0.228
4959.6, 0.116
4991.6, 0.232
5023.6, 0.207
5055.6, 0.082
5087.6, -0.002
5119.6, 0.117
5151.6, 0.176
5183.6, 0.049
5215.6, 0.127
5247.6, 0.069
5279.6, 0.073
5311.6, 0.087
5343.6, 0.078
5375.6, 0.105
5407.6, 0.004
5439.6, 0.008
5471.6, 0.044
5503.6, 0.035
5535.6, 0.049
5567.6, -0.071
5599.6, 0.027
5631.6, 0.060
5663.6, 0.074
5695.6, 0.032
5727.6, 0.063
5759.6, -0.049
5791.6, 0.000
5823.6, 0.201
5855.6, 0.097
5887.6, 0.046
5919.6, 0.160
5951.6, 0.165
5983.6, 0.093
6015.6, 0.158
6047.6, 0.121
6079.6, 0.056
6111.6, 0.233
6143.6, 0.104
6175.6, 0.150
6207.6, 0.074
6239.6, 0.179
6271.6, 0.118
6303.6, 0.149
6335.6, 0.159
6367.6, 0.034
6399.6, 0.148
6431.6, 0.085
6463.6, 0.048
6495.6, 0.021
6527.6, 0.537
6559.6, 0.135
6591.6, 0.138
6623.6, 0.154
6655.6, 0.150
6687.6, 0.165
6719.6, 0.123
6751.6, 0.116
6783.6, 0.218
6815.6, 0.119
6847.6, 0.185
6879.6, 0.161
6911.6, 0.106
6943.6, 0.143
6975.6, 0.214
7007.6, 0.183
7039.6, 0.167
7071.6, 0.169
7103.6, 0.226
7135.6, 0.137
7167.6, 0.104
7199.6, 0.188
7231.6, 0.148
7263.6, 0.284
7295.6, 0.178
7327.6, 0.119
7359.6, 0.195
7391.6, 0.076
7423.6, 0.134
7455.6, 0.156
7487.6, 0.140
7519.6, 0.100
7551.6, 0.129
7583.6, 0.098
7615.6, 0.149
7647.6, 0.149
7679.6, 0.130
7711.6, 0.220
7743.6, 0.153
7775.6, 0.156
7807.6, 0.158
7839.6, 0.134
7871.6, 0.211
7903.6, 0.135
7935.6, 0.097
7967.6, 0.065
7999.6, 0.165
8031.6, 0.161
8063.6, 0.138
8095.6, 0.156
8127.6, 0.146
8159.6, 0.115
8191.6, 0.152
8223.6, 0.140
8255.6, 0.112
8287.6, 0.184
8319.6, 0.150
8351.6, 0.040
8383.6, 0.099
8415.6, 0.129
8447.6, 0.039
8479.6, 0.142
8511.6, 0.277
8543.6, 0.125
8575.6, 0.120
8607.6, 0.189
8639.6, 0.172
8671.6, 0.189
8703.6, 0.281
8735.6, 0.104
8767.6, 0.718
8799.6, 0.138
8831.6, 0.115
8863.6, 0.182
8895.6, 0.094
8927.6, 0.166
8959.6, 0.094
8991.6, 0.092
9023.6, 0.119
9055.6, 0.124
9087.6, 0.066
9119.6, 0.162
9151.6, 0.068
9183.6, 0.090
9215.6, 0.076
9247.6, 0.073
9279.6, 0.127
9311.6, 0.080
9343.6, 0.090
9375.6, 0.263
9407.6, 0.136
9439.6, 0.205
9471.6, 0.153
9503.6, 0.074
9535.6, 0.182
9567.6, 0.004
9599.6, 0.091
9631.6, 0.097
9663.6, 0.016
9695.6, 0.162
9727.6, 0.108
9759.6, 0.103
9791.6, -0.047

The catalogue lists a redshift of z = 0.75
